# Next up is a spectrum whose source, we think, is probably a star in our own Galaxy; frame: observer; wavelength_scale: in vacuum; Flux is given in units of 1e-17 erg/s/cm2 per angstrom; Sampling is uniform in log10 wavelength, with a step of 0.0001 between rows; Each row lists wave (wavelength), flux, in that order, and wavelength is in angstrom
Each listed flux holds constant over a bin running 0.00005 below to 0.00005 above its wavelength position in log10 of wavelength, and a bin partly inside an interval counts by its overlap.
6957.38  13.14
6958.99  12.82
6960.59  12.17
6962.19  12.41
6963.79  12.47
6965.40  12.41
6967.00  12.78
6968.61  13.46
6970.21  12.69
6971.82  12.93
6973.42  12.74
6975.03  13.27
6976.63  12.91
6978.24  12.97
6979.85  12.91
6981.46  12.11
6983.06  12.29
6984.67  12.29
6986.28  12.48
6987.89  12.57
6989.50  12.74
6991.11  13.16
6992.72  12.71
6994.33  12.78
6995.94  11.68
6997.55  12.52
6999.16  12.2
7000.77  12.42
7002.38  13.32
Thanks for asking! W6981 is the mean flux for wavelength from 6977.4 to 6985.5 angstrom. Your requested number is 12.5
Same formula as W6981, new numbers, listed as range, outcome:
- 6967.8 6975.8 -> 13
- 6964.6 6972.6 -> 12.9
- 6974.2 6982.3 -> 12.8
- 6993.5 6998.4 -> 12.3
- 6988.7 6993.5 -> 12.9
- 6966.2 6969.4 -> 13.1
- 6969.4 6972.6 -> 12.8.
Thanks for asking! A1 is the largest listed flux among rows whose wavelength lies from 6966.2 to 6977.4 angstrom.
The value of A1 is 13.46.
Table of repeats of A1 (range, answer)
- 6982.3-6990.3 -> 12.74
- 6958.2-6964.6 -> 12.82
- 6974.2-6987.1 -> 13.27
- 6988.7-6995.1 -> 13.16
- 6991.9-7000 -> 12.78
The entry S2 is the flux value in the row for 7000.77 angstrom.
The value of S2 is 12.42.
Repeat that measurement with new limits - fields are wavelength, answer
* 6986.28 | 12.48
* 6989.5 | 12.74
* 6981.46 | 12.11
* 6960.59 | 12.17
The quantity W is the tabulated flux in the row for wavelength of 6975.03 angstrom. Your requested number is 13.27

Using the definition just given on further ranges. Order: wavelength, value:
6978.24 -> 12.97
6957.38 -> 13.14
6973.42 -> 12.74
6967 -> 12.78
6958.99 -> 12.82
